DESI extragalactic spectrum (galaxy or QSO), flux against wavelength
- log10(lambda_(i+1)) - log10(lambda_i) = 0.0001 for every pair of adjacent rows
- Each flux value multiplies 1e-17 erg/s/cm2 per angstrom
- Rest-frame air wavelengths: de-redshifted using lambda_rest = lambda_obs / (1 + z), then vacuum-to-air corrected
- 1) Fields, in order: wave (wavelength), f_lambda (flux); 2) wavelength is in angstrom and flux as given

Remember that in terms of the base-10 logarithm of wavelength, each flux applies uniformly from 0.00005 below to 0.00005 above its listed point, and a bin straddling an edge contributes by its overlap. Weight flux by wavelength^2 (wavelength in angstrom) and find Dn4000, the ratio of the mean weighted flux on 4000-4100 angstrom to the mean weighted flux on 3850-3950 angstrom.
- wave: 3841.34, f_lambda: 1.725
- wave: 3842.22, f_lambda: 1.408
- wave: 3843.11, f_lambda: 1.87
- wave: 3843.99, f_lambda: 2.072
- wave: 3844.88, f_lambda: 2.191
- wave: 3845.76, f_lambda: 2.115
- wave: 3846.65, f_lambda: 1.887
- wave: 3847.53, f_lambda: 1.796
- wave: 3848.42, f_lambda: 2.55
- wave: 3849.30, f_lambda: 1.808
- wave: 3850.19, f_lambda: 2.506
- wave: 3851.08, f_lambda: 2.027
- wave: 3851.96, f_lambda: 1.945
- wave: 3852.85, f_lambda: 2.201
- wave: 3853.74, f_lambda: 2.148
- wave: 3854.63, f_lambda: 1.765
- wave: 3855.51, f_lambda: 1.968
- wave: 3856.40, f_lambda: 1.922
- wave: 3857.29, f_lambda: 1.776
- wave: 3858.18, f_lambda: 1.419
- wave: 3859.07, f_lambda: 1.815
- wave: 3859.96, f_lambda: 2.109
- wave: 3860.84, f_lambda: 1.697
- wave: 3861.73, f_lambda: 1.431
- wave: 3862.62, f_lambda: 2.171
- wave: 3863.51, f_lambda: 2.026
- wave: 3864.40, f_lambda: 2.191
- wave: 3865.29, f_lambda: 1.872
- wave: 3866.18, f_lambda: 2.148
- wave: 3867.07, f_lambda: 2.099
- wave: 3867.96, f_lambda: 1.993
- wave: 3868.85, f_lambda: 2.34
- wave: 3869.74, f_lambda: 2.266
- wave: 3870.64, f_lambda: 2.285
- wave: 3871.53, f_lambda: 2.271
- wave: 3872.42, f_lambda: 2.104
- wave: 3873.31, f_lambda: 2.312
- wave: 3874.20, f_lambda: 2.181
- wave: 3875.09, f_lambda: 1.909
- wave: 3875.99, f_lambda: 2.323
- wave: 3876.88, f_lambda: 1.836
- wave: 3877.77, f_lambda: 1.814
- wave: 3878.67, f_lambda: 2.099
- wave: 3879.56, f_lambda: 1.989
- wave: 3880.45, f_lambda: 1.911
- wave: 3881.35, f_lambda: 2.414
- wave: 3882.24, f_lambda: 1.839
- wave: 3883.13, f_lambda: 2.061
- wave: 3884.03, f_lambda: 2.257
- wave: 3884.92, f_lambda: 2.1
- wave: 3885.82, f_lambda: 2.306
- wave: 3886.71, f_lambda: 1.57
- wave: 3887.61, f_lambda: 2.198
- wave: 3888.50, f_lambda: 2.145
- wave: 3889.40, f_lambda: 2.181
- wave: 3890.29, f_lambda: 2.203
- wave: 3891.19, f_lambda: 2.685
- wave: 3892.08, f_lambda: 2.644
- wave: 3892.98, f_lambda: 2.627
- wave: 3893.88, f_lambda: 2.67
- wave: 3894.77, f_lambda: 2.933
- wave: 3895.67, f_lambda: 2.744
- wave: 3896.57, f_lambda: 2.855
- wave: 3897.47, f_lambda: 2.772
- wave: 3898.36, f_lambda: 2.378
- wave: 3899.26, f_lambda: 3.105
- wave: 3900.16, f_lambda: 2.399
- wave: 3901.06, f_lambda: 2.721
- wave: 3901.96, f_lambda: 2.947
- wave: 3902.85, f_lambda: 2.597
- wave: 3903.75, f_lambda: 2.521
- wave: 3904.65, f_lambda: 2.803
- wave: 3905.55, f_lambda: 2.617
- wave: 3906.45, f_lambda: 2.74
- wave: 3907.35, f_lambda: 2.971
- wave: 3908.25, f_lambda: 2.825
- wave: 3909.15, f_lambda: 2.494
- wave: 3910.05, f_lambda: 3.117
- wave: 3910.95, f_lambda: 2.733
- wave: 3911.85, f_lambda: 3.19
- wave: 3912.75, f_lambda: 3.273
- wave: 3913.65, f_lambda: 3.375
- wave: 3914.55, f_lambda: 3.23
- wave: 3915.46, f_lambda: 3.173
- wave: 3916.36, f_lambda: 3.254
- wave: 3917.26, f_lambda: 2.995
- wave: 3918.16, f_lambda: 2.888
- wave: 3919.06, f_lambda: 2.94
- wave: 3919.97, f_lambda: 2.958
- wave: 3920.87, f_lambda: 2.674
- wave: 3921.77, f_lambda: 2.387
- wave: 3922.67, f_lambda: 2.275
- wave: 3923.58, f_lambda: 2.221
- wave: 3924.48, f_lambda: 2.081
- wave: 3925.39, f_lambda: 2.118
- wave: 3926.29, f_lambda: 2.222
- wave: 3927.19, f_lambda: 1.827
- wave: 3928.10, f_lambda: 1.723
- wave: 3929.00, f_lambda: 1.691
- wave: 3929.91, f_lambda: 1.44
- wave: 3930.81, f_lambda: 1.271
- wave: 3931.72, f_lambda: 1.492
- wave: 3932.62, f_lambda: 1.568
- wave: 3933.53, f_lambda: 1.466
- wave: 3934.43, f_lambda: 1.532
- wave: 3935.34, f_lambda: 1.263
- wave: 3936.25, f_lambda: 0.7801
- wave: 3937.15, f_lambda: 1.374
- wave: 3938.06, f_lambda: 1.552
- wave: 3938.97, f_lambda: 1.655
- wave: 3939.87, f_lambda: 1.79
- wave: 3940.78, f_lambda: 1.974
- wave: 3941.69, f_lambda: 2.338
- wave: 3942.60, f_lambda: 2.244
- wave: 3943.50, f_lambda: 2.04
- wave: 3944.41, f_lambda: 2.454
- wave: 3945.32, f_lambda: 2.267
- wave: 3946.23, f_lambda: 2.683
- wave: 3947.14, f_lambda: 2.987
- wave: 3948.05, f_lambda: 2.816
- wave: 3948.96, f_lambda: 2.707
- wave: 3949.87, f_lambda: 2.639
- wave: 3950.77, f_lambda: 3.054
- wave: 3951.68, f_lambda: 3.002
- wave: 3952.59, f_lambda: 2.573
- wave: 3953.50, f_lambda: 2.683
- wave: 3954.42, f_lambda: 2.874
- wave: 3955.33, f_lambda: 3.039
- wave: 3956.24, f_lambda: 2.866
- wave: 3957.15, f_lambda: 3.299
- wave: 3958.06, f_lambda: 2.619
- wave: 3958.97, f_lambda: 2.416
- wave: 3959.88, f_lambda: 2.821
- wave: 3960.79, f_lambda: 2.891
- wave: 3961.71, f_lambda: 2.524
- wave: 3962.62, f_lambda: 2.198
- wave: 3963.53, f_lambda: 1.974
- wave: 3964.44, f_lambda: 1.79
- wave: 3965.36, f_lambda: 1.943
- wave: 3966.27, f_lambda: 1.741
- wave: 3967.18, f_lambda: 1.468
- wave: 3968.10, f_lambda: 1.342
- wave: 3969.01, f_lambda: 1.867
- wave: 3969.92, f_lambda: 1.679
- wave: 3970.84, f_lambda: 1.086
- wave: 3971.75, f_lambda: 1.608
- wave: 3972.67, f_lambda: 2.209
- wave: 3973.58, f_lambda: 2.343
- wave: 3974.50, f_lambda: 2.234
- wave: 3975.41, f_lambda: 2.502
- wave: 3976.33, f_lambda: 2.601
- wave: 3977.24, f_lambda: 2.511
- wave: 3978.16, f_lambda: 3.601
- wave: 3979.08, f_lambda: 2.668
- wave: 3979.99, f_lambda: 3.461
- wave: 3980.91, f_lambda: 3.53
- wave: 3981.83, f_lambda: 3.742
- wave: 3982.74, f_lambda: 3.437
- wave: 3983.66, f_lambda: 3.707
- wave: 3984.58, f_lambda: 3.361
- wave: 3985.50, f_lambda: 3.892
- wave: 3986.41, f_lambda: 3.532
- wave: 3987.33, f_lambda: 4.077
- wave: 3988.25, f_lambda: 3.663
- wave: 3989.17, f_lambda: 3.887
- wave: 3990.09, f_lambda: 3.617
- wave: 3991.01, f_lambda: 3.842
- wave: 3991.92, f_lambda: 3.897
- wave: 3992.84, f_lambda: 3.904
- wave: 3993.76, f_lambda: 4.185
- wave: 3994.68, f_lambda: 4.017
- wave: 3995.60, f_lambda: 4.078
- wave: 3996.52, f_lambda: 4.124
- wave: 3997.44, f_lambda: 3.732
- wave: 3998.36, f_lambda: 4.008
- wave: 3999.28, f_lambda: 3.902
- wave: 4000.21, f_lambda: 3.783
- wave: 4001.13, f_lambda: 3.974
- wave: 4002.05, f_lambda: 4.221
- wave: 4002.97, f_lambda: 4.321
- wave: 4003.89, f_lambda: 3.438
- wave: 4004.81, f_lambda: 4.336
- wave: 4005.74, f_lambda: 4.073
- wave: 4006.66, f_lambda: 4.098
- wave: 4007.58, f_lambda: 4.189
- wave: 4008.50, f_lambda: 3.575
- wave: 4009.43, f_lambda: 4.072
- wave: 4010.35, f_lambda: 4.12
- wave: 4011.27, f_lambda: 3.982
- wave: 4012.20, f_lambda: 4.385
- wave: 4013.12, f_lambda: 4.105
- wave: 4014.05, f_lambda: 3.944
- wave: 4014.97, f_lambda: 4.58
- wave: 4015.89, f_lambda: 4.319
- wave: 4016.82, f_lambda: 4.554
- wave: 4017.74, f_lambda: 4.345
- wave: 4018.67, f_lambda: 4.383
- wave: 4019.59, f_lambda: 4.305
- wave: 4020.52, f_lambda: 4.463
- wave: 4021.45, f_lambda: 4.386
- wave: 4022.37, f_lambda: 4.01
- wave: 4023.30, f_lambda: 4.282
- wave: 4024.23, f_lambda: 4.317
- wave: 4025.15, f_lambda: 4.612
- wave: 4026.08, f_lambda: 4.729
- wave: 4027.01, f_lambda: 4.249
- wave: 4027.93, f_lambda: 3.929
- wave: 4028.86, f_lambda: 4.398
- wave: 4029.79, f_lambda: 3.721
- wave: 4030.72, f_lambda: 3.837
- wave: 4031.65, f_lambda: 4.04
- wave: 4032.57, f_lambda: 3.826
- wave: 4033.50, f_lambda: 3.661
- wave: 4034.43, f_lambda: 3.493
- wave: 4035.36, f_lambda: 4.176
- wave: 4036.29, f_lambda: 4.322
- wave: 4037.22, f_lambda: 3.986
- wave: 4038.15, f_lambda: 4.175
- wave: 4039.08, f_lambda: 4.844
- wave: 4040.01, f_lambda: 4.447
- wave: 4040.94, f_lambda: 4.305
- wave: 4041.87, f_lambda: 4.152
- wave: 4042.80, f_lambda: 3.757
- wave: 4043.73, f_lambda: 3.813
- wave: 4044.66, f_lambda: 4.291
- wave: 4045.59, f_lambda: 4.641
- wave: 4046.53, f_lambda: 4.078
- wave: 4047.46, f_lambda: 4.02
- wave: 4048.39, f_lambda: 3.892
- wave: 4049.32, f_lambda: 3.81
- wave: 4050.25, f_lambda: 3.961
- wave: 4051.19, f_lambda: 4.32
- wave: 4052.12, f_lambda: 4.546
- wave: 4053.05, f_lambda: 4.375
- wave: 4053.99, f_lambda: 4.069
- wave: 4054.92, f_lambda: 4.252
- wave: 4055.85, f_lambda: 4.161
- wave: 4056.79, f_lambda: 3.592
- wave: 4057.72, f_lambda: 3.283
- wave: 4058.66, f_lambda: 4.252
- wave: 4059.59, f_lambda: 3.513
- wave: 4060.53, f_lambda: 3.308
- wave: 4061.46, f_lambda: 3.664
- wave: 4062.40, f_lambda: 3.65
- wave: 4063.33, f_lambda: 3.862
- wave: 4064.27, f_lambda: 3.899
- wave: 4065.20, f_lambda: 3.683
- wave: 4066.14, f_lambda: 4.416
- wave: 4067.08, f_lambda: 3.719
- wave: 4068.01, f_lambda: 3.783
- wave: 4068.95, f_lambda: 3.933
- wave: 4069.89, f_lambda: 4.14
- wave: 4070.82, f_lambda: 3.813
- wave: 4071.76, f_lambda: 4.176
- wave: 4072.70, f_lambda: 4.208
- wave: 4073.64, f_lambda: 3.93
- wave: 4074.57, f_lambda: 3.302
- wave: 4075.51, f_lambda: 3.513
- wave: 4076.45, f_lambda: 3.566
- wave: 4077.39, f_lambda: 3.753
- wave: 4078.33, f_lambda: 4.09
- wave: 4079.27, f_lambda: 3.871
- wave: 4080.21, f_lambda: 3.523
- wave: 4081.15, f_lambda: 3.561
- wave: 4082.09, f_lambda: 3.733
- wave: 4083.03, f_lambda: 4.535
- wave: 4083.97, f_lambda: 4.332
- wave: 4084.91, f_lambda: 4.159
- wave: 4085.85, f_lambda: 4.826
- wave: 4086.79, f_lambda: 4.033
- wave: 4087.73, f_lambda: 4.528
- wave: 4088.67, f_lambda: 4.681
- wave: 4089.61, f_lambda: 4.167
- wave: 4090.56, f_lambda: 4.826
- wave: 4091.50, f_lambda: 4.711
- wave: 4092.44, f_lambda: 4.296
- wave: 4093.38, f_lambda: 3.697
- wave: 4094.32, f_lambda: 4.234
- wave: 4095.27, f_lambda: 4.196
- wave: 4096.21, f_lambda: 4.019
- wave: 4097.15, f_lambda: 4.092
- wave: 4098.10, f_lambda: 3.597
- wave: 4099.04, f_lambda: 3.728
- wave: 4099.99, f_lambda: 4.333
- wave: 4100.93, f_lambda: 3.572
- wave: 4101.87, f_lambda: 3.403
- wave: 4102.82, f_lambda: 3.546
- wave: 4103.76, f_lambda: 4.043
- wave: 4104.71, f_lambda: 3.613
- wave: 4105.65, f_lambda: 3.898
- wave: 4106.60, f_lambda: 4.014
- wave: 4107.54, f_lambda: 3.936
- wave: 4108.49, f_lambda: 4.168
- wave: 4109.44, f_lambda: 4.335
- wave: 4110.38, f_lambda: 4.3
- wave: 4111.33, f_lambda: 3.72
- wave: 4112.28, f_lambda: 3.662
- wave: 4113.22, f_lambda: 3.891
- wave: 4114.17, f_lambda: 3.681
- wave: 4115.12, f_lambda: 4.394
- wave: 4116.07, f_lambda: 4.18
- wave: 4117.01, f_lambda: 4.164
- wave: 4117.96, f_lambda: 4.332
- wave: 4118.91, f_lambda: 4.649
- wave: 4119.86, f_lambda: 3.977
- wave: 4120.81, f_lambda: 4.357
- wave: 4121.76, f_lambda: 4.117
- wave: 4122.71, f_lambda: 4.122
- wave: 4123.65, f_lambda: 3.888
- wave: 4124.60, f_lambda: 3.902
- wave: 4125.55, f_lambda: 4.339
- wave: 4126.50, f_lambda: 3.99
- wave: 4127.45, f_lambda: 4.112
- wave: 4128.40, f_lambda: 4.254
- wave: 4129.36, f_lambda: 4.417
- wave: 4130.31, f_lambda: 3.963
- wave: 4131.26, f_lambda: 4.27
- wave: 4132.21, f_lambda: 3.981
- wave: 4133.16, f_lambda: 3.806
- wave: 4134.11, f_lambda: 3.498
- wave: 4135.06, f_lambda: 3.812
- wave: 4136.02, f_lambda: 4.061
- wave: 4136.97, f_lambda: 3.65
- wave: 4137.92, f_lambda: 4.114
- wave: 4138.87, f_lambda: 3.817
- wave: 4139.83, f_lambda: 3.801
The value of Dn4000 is 1.94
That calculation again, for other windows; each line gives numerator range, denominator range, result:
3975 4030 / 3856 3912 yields 1.81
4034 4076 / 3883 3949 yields 1.80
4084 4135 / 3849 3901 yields 2.11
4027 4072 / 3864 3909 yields 1.84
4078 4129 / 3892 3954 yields 1.83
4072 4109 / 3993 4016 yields 1.03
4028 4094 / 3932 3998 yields 1.58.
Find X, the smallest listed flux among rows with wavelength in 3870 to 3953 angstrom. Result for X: 0.7801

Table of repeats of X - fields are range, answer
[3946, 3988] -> 1.086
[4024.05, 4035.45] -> 3.493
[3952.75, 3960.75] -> 2.416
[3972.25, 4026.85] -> 2.209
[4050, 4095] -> 3.283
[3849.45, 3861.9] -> 1.419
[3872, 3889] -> 1.57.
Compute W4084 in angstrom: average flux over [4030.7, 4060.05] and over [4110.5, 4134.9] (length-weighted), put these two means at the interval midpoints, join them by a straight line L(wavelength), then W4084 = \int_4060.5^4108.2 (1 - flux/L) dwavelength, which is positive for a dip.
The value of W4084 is 1.1 angstrom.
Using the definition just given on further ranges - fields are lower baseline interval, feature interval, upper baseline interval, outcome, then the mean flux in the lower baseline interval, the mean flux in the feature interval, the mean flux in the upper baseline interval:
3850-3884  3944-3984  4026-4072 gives 6.88 angstrom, 2.03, 2.55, 4.01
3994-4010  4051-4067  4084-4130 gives 0.54 angstrom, 4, 3.92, 4.11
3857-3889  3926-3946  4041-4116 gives 6.88 angstrom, 2.04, 1.73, 3.99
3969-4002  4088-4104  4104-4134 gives -0.54 angstrom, 3.32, 4.07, 4.07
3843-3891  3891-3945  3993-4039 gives 6.30 angstrom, 2.05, 2.39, 4.12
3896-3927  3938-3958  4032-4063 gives 3.57 angstrom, 2.75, 2.55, 4.02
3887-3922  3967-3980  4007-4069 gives 4.78 angstrom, 2.77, 2.19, 4.09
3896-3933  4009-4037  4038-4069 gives -3.74 angstrom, 2.56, 4.18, 4.01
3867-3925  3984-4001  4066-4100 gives -2.88 angstrom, 2.51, 3.86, 4.05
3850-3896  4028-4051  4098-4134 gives -4.37 angstrom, 2.12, 4.07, 4.02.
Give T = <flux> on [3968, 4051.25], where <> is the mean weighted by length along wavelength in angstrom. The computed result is 3.79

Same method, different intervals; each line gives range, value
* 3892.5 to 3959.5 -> 2.47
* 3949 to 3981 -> 2.44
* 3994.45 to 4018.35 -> 4.09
